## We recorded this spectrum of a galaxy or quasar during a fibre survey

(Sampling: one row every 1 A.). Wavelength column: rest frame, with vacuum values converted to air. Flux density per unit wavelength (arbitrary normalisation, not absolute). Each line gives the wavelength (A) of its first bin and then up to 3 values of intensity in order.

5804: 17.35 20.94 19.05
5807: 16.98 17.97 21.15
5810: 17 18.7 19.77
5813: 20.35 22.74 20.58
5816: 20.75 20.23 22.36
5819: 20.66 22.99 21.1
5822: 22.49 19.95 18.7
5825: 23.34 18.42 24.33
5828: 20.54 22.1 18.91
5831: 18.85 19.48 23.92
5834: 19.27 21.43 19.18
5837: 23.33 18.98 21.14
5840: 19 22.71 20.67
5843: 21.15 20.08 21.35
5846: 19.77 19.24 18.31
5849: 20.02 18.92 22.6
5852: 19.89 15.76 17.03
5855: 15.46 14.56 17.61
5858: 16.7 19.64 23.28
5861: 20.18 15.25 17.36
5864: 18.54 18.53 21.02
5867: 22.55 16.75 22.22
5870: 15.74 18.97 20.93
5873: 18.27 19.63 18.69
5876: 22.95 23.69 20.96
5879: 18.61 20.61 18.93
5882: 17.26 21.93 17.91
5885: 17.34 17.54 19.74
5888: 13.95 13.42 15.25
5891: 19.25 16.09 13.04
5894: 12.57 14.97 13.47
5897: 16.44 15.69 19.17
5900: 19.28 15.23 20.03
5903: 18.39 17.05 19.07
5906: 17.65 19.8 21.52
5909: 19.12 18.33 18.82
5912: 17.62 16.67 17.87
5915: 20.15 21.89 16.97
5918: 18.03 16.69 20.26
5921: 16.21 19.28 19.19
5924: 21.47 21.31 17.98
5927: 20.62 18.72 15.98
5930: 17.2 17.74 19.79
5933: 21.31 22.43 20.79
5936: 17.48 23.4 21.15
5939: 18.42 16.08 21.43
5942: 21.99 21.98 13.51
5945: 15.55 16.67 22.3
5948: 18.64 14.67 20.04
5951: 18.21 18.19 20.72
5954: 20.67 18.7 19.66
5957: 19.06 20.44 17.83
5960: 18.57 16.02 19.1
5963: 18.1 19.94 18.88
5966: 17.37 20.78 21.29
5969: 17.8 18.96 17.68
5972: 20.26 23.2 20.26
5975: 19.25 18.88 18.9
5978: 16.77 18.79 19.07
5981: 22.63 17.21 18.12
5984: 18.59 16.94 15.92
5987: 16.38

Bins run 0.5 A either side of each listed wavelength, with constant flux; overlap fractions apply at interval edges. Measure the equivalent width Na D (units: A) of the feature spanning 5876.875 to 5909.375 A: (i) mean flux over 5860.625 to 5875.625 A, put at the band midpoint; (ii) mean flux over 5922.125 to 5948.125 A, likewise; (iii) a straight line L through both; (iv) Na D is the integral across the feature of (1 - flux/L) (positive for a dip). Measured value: 2.5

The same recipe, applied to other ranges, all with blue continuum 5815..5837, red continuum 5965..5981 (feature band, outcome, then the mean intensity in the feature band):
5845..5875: 2.6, 18.8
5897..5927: 2.1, 18.6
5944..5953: 0.8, 17.9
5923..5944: 0.1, 19.7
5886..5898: 2.9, 15.4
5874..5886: 0.3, 19.8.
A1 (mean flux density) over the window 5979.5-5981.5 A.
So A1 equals 20.9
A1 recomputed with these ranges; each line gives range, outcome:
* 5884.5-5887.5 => 18.2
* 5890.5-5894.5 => 15.2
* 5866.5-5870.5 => 19.3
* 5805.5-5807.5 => 18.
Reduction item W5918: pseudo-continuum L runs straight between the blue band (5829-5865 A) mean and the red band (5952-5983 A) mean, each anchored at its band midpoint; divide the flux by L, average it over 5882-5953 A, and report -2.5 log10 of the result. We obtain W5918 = 0.059 mag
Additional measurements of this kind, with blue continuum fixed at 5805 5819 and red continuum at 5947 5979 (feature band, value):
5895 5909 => 0.090 mag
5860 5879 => -0.004 mag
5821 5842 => -0.055 mag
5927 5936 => 0.000 mag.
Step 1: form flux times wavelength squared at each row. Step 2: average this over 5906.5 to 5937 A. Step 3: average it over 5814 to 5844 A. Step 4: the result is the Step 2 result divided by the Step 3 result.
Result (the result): 0.94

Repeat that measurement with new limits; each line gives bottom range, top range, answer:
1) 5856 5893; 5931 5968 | 1.05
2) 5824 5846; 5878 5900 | 0.83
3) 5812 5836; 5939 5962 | 0.93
